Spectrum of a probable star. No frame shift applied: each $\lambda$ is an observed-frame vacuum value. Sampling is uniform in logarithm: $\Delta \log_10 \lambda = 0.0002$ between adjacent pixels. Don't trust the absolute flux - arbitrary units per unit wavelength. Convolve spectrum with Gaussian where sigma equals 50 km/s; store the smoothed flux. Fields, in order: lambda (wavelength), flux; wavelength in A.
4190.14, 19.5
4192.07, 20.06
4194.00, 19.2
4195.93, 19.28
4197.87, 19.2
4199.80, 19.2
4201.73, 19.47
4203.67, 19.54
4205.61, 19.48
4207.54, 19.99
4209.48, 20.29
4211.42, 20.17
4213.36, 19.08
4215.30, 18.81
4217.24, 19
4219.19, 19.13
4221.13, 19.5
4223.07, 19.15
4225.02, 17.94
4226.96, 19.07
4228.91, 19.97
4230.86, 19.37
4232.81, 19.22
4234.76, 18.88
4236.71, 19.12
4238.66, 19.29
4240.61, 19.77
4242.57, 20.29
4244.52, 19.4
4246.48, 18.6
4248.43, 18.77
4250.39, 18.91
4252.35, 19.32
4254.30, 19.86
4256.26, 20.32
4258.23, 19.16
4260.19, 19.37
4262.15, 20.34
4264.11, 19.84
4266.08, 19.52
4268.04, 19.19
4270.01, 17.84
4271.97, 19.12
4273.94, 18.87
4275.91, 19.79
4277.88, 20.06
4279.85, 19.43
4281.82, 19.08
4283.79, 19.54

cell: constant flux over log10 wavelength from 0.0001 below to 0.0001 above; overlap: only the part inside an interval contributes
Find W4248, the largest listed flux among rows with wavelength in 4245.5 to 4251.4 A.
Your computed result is 18.91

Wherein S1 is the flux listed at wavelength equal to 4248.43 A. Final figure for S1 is 18.77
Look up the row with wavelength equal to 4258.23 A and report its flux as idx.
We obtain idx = 19.16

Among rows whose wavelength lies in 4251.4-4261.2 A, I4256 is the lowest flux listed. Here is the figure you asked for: 19.16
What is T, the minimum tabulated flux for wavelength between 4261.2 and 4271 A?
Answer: 17.84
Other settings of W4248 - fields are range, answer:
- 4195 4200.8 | 19.28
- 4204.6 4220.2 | 20.29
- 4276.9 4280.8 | 20.06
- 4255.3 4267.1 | 20.34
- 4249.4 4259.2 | 20.32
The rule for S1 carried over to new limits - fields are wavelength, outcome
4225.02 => 17.94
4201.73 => 19.47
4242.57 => 20.29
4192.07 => 20.06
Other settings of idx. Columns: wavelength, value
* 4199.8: 19.2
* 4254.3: 19.86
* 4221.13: 19.5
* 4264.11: 19.84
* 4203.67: 19.54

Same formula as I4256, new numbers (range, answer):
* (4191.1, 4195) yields 19.2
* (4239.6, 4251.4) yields 18.6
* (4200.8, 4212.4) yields 19.47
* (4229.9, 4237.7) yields 18.88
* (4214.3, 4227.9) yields 17.94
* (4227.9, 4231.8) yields 19.37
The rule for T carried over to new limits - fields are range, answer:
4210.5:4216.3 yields 18.81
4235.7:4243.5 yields 19.12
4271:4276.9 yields 18.87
